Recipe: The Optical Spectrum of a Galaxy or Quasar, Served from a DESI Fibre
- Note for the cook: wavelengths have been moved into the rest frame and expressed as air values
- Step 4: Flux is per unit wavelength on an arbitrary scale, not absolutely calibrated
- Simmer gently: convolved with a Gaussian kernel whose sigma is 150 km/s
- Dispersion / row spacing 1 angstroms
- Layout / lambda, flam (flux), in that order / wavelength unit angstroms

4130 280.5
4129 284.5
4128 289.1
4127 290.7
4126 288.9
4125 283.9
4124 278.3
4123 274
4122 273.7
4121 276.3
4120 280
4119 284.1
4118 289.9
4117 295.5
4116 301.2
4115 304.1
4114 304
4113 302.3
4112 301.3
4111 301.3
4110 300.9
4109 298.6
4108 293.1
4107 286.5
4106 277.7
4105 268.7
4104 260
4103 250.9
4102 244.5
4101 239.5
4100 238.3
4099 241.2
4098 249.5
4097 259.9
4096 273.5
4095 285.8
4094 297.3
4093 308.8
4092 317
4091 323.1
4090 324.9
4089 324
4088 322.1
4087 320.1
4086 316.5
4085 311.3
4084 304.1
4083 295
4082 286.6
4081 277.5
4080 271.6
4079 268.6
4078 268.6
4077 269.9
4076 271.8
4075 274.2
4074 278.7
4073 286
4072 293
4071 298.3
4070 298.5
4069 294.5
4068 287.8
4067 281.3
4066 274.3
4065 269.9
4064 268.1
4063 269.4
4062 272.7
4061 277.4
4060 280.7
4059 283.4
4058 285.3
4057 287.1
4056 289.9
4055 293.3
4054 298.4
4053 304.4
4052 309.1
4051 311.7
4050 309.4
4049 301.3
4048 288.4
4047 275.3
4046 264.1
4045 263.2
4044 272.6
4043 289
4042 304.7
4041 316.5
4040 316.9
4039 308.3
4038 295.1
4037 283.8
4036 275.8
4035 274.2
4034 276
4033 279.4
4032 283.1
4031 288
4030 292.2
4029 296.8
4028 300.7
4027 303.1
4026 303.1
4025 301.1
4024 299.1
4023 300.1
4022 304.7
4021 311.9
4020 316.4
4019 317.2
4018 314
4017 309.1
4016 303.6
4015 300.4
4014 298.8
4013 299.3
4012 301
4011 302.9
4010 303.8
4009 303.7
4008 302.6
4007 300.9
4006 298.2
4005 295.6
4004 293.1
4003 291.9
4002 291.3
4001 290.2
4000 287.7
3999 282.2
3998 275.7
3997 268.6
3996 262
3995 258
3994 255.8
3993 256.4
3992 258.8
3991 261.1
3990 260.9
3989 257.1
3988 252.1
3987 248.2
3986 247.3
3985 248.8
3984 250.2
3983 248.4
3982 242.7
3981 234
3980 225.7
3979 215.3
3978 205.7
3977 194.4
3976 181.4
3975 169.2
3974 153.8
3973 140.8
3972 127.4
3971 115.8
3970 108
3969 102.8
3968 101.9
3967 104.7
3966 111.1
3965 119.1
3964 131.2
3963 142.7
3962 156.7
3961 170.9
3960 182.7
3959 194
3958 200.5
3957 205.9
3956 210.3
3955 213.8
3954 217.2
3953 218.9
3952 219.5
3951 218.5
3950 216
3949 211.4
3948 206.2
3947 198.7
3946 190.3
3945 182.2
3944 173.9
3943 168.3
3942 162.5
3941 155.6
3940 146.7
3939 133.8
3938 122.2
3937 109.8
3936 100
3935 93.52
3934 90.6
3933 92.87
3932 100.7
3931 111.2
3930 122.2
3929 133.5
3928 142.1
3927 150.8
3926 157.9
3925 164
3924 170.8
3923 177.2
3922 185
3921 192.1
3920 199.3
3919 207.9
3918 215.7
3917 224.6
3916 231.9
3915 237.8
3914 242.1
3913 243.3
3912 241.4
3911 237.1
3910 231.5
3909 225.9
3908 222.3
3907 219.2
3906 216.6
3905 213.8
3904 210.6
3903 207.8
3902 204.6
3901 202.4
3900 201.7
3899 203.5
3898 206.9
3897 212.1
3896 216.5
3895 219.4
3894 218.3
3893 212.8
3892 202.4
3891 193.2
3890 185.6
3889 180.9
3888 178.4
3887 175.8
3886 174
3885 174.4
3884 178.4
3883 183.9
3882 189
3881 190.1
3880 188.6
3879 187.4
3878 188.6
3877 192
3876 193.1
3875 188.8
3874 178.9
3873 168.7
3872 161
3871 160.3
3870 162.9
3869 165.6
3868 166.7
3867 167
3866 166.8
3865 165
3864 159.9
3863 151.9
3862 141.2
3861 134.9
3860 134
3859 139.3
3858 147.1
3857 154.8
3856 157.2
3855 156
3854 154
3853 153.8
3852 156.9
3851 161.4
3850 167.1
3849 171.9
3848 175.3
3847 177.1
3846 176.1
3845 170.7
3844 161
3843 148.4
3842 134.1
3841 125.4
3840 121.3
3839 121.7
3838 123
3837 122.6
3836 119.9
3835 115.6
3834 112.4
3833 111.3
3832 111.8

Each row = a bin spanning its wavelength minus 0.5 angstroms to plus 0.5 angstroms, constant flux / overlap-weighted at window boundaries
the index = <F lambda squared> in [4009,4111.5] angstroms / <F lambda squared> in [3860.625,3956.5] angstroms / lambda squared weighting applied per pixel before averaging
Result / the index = 1.71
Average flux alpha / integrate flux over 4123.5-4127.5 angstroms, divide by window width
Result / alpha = 285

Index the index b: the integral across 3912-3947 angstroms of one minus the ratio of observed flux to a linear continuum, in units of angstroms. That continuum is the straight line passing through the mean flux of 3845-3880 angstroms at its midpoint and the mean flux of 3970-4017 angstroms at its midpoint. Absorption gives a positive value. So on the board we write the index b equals 7.38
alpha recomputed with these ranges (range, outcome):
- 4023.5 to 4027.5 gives 302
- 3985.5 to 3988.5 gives 249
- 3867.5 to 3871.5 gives 164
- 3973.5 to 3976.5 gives 168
